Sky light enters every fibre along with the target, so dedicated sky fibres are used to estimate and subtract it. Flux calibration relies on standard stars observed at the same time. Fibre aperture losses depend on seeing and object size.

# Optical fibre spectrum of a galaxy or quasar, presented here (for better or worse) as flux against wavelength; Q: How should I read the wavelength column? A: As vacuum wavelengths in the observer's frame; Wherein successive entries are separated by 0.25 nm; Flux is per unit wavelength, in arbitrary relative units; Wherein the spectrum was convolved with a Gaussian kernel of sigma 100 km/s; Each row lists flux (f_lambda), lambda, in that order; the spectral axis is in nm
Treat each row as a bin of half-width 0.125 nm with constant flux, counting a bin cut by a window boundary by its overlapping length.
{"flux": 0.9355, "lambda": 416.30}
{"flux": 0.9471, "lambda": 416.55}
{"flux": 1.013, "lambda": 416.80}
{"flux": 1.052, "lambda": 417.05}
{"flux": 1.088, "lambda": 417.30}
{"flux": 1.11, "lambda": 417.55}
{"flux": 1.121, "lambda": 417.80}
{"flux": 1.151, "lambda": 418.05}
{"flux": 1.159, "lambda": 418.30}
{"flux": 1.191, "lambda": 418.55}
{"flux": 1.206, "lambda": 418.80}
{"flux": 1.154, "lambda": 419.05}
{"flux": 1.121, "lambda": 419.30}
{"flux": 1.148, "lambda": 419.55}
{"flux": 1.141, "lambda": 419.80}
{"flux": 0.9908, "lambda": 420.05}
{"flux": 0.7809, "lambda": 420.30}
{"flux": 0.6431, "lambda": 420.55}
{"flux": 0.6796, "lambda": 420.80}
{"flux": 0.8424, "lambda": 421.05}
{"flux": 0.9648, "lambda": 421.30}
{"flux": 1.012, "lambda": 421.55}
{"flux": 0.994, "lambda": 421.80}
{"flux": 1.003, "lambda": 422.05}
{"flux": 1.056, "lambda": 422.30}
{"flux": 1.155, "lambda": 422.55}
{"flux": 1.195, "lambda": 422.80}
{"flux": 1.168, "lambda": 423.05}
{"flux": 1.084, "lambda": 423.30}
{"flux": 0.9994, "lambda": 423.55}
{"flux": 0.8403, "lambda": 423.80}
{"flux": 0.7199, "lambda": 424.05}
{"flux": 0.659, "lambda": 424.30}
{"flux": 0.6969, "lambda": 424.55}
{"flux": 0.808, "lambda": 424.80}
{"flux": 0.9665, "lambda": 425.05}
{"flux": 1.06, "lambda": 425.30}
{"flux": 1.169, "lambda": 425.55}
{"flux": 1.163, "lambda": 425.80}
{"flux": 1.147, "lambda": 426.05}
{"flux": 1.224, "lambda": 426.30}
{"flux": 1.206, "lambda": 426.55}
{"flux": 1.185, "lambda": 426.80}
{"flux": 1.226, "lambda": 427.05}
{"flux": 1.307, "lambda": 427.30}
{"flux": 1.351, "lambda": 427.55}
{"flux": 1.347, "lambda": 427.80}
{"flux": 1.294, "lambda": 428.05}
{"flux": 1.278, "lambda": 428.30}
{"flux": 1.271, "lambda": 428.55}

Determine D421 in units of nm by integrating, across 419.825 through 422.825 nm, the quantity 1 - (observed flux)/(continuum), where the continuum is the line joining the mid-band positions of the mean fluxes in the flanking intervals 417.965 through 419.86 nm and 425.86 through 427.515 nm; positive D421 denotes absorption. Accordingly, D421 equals 0.606 nm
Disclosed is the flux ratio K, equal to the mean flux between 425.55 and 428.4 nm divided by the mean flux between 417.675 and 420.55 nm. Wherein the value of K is 1.1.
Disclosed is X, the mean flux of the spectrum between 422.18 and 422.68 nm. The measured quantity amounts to 1.11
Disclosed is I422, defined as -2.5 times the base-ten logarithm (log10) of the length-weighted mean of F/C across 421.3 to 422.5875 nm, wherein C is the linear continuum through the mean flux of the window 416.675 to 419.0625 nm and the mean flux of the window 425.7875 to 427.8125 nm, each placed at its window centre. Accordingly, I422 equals 0.145 mag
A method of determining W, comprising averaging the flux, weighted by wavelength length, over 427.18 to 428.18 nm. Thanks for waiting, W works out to 1.32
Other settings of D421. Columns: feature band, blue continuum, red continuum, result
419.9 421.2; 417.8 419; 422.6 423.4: 0.407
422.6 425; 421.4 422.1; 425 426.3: 0.323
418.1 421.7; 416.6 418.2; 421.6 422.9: 0.246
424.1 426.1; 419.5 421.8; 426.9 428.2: 0.386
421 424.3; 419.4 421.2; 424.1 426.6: -0.187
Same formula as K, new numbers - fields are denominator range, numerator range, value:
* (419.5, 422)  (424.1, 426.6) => 1.09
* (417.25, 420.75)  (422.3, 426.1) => 0.93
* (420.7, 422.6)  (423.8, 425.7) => 0.91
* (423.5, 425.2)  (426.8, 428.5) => 1.60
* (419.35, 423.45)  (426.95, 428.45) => 1.31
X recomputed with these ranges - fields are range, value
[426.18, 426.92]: 1.21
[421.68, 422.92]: 1.08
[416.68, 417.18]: 1.03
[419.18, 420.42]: 1.04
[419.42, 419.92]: 1.14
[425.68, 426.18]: 1.16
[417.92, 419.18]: 1.17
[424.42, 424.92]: 0.751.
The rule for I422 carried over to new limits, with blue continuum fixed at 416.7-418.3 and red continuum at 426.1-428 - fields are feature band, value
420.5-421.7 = 0.34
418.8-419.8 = -0.02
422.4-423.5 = 0.05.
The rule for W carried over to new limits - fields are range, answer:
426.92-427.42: 1.27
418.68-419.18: 1.18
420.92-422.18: 0.962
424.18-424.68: 0.679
